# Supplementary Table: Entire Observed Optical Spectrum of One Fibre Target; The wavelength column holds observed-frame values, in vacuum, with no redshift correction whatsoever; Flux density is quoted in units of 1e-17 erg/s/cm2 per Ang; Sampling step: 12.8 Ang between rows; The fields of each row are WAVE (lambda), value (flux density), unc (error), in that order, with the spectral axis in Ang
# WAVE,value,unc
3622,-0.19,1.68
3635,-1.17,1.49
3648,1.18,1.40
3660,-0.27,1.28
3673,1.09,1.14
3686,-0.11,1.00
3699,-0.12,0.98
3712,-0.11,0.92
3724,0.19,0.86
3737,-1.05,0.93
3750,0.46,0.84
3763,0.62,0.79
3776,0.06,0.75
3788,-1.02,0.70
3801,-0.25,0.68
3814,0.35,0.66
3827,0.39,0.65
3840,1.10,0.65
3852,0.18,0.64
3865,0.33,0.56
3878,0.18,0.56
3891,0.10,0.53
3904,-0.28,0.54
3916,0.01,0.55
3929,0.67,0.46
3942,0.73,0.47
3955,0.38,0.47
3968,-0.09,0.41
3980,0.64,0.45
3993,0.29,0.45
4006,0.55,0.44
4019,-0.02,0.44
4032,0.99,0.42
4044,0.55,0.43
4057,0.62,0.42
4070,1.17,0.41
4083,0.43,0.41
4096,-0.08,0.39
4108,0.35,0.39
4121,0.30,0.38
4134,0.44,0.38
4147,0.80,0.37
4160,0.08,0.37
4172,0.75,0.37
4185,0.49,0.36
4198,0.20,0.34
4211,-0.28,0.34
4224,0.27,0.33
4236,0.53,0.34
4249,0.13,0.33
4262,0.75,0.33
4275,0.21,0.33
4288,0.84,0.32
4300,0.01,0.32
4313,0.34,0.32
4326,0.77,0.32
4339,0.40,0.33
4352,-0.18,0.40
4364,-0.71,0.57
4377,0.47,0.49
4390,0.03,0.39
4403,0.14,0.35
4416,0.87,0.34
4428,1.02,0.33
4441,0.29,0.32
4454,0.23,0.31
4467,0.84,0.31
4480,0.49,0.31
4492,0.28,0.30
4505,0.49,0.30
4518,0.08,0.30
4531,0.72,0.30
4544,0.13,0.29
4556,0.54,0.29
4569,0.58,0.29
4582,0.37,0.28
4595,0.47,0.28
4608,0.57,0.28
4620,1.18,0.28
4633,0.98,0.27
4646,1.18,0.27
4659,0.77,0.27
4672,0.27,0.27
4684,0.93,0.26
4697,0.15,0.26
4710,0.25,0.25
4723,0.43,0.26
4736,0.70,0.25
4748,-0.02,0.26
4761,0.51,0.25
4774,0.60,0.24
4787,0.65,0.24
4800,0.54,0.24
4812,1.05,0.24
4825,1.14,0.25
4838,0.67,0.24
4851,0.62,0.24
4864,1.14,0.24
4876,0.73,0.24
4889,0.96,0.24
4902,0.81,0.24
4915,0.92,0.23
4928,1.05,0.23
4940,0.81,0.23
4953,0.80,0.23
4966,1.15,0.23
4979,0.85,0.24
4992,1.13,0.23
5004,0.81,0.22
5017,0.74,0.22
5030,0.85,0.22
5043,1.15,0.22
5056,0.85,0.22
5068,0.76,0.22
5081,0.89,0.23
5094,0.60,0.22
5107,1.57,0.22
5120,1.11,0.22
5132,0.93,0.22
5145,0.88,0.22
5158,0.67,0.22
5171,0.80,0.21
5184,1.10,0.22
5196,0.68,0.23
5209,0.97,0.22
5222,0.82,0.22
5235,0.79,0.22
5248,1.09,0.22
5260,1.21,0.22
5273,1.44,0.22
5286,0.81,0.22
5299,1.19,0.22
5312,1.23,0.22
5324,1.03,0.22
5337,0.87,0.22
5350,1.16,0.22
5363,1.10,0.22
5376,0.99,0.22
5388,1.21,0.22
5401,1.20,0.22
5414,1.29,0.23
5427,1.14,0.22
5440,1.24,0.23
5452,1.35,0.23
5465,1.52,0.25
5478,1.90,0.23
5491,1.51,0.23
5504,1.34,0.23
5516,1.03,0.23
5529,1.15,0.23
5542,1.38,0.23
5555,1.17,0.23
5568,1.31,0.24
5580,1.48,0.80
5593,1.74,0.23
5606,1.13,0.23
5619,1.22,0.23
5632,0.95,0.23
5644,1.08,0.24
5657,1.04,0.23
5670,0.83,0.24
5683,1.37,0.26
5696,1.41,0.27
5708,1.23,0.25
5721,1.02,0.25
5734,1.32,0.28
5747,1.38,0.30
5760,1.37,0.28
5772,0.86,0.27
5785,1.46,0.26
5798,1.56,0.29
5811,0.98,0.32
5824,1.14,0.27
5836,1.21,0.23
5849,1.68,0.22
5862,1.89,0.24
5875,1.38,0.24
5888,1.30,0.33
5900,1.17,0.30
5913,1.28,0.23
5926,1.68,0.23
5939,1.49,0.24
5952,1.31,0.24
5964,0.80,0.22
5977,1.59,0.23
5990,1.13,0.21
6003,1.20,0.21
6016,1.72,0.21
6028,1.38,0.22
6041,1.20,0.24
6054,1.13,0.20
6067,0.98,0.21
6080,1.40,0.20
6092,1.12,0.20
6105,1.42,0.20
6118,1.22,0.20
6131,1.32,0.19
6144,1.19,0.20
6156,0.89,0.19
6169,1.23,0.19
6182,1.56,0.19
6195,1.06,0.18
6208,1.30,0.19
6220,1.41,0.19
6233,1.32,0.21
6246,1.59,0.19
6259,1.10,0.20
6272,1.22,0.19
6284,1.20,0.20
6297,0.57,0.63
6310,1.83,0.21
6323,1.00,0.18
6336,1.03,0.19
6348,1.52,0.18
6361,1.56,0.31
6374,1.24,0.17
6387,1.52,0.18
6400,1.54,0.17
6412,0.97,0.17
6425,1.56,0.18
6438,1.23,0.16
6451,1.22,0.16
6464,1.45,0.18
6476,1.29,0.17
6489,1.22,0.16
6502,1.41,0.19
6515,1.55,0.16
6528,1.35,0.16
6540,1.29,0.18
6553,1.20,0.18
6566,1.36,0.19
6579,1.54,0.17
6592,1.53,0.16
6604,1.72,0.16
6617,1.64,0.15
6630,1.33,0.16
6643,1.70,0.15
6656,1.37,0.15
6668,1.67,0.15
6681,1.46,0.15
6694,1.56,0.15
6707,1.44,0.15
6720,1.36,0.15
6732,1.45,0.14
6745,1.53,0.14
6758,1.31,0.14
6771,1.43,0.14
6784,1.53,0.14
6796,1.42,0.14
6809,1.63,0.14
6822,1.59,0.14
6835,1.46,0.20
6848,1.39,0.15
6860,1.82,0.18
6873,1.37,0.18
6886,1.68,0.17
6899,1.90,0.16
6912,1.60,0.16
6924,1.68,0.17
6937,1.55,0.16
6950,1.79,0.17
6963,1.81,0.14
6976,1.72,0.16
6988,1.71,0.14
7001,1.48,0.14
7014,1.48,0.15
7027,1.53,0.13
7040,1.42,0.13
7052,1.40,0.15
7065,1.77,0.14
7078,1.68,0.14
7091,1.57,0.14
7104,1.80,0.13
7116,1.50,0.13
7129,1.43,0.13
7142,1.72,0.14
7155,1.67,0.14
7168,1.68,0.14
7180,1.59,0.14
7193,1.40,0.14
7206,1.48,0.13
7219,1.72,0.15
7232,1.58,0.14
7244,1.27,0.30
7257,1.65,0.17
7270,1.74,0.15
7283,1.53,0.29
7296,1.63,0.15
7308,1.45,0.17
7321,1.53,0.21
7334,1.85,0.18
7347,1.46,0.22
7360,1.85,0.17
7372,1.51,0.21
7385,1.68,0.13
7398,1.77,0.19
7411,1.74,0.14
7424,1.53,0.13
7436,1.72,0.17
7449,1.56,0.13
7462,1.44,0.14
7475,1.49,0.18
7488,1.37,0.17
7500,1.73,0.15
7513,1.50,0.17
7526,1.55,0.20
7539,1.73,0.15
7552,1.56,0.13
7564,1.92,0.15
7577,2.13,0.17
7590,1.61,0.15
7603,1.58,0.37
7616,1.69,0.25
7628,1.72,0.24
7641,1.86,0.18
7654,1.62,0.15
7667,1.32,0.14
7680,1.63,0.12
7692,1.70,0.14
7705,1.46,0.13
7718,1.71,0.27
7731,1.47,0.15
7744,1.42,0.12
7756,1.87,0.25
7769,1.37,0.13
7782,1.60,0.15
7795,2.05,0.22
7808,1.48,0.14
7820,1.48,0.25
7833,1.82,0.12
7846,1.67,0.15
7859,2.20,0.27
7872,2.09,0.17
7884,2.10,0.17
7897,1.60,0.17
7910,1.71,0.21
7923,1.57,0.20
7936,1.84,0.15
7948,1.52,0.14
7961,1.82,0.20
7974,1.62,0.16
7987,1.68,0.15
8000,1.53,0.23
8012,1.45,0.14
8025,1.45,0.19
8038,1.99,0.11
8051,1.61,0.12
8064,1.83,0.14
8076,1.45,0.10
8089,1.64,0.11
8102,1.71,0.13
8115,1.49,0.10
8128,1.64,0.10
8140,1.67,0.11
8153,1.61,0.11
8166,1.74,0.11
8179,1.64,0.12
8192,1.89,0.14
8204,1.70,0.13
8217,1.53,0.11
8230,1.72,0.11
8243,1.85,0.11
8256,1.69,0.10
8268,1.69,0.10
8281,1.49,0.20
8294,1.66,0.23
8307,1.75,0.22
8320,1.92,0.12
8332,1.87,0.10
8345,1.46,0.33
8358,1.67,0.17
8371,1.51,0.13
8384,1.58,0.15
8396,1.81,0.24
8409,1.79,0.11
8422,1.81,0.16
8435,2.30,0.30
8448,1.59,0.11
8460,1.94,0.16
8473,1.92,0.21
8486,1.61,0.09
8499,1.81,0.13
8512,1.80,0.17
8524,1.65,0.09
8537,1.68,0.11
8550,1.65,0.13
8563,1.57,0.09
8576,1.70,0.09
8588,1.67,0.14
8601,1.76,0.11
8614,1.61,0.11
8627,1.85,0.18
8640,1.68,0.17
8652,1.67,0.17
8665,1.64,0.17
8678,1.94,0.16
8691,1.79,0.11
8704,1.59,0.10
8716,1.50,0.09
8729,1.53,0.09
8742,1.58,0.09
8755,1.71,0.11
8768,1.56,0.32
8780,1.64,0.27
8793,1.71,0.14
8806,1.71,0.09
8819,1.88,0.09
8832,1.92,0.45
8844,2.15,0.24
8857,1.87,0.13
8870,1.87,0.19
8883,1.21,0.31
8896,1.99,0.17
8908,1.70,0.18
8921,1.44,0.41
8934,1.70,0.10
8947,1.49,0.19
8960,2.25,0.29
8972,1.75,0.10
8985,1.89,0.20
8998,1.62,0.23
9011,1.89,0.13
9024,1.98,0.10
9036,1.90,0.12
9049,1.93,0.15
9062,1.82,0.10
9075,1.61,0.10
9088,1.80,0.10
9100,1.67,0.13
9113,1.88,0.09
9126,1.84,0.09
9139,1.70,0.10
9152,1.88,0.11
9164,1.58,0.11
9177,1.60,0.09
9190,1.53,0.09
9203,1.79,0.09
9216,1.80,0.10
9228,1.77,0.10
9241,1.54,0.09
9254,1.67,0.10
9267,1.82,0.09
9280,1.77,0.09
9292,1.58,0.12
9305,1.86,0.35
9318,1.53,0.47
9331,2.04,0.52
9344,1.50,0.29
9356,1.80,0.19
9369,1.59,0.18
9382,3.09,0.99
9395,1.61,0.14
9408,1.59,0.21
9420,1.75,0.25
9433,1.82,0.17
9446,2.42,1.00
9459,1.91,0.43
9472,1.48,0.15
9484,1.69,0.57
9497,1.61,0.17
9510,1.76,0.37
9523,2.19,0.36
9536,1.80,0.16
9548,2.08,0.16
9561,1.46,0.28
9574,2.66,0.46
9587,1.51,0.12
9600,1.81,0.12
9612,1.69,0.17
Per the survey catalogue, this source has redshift 0.20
